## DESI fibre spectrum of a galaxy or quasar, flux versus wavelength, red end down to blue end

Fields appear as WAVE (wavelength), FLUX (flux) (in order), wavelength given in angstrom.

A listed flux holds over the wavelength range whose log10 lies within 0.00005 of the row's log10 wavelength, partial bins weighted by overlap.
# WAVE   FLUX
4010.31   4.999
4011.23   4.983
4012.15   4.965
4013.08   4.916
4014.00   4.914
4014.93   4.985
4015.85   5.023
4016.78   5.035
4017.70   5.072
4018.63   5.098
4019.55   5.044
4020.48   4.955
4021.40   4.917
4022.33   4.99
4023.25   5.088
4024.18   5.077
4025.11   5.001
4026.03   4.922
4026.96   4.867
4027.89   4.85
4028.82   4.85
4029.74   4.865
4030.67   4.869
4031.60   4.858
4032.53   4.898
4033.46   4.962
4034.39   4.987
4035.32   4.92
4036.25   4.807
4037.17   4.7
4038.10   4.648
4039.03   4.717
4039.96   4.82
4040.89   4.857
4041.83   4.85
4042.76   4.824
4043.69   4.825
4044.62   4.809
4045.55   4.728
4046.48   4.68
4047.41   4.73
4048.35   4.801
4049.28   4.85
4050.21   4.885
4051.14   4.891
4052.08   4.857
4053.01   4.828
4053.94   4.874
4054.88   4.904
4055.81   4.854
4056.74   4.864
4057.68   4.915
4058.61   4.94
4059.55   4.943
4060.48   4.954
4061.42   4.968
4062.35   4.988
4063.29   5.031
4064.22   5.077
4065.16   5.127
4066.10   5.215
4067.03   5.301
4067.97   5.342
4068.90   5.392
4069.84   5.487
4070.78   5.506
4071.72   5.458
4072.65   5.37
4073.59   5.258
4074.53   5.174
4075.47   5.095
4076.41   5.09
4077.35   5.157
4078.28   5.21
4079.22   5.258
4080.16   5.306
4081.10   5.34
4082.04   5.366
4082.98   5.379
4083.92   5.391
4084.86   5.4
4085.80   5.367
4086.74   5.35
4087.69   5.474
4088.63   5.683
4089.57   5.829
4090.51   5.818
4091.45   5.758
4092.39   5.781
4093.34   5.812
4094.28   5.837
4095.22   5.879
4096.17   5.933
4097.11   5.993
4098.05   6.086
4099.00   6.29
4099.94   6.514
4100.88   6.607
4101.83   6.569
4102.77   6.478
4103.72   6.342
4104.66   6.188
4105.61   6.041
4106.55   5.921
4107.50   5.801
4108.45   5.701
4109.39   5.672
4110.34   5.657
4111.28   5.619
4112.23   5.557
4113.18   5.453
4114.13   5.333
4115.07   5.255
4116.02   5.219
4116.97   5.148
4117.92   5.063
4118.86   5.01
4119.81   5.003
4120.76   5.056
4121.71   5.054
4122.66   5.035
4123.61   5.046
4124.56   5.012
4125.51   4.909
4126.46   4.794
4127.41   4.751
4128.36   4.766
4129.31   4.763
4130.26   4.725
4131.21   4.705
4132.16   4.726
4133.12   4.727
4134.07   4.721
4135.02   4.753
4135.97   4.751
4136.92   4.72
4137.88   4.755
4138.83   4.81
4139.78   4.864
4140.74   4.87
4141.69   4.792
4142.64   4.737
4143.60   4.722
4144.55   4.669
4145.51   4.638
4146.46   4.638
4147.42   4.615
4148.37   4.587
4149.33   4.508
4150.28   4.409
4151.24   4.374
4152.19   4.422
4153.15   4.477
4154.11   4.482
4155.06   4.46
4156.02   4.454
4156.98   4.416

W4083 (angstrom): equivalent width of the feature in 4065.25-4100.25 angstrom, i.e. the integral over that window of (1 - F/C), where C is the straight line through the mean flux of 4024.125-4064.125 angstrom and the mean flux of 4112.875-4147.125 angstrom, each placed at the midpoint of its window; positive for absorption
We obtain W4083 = -4.7 angstrom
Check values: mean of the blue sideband 4.87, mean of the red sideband 4.88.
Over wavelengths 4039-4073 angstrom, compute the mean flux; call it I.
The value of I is 4.99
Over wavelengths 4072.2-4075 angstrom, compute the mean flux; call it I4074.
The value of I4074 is 5.26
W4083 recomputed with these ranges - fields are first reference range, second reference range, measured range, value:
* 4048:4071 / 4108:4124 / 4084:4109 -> -3.51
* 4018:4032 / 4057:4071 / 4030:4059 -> 1.18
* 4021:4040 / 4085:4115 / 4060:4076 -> 0.58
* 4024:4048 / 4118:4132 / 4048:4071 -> -0.81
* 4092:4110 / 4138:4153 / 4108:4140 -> 1.80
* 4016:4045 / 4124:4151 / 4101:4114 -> -3.12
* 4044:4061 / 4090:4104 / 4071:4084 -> 0.65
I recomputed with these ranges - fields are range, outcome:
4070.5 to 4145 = 5.35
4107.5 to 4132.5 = 5.13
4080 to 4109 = 5.85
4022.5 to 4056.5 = 4.86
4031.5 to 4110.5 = 5.32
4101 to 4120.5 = 5.66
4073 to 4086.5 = 5.27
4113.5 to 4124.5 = 5.11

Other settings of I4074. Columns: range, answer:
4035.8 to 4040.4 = 4.75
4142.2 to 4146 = 4.69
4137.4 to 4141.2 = 4.82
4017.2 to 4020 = 5.08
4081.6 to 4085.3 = 5.39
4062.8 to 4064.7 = 5.05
